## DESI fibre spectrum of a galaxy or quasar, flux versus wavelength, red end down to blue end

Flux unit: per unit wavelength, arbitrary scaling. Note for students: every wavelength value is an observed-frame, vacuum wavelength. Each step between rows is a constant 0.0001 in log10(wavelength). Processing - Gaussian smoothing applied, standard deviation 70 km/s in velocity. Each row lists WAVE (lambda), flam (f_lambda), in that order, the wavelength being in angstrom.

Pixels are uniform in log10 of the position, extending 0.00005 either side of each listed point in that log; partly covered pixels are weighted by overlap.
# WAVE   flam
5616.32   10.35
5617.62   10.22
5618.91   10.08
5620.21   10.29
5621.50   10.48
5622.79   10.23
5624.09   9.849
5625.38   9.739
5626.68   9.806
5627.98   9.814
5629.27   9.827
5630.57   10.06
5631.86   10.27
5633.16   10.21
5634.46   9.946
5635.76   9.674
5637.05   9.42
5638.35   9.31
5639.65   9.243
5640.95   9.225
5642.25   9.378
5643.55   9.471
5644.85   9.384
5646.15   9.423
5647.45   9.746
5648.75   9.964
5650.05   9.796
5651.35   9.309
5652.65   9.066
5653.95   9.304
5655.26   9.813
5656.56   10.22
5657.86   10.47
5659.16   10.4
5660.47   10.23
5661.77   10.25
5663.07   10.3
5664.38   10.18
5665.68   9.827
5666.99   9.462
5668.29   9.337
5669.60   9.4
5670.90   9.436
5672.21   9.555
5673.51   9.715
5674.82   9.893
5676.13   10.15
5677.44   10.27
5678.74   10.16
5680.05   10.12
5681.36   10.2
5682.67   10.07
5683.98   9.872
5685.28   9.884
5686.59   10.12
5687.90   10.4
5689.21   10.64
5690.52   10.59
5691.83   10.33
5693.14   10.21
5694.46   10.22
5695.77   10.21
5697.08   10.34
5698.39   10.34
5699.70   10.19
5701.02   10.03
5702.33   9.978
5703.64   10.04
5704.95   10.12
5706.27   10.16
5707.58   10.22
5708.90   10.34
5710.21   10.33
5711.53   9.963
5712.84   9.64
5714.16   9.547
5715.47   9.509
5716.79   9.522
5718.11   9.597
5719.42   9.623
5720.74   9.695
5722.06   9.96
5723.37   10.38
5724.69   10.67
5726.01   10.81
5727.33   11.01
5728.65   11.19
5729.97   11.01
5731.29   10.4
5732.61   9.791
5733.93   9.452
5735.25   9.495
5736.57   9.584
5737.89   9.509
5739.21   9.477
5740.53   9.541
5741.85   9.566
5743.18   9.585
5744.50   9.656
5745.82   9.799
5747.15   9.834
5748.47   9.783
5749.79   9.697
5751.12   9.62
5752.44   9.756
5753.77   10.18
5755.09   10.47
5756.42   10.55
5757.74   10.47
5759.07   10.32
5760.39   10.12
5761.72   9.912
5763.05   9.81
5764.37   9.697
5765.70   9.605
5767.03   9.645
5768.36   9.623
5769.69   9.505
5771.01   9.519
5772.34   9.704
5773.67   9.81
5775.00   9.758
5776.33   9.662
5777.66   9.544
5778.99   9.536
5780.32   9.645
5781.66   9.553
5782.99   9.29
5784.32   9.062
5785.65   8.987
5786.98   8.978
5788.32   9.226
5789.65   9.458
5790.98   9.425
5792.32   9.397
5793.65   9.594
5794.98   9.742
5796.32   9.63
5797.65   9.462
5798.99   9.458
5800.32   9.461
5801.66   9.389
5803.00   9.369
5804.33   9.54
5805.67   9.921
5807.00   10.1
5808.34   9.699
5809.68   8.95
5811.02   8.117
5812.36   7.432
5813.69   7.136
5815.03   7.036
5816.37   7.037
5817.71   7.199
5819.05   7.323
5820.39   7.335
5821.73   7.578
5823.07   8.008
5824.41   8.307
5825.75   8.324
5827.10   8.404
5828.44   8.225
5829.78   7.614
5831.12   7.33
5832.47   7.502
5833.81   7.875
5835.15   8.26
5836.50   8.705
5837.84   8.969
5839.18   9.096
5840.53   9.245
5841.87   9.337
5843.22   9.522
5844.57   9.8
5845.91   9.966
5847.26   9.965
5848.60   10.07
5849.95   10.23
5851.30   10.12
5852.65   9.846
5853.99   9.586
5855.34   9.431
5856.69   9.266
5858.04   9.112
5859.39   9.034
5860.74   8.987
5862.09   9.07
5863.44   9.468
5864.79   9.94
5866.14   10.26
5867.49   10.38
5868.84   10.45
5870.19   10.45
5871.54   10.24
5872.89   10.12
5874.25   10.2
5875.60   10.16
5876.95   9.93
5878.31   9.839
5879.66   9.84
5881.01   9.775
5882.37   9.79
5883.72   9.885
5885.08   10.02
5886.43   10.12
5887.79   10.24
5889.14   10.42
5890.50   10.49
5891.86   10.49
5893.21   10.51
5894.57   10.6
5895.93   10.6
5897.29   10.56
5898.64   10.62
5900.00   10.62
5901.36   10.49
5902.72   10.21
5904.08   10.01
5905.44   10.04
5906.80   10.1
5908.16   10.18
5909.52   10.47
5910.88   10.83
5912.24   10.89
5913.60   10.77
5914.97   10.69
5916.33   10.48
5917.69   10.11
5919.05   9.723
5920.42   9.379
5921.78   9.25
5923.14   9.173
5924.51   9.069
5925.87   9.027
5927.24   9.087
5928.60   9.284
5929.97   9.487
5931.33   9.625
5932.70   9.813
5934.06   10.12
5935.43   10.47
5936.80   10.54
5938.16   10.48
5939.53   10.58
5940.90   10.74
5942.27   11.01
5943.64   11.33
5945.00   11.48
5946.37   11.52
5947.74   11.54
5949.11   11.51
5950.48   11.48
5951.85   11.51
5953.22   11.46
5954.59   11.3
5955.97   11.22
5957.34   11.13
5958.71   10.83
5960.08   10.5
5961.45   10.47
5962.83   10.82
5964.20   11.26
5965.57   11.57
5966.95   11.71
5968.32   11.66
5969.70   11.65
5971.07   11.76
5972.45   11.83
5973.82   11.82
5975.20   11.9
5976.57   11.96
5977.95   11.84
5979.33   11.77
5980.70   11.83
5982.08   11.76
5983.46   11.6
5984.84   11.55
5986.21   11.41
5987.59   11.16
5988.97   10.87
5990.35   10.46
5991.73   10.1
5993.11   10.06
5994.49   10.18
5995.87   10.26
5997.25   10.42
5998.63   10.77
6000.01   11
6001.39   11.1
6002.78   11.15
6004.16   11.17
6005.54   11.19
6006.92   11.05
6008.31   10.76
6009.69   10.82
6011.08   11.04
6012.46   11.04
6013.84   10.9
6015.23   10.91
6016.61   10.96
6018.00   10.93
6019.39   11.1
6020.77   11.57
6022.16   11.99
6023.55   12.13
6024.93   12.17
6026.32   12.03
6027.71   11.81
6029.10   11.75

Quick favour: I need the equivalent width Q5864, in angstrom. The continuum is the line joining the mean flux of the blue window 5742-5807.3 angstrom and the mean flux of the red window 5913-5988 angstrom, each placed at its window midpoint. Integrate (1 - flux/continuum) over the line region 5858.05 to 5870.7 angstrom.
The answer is 0.7 angstrom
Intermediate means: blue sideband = 9.67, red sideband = 10.9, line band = 9.74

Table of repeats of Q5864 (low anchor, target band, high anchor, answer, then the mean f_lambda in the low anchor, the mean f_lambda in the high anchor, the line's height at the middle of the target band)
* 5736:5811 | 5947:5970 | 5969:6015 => -0.73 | 9.63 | 11.2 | 10.9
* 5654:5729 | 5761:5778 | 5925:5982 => 1.11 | 10.1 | 11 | 10.4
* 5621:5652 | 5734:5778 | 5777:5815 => -2.05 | 9.73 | 9.22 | 9.34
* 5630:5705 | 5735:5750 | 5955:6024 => 0.85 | 9.92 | 11.2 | 10.2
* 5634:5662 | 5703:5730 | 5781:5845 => -2.52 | 9.67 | 8.71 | 9.27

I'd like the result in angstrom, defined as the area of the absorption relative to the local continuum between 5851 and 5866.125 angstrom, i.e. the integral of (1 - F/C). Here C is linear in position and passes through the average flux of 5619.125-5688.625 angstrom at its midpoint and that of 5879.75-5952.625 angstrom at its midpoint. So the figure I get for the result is 1.1 angstrom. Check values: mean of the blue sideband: 9.85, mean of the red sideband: 10.3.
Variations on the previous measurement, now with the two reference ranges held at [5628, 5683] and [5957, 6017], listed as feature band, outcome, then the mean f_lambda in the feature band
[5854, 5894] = 2.8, 9.92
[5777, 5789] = 1.2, 9.31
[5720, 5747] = 0.2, 10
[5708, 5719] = 0.2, 9.81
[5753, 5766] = 0.1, 10.1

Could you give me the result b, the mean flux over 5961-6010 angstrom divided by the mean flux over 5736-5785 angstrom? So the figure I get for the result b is 1.1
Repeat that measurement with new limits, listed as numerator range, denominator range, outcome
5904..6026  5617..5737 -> 1.09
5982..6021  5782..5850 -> 1.24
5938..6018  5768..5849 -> 1.25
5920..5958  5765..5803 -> 1.10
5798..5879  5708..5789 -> 0.92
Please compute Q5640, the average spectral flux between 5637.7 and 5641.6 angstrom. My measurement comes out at 9.25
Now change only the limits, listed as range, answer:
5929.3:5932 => 9.58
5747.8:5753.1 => 9.72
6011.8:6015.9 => 10.9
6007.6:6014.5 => 10.9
